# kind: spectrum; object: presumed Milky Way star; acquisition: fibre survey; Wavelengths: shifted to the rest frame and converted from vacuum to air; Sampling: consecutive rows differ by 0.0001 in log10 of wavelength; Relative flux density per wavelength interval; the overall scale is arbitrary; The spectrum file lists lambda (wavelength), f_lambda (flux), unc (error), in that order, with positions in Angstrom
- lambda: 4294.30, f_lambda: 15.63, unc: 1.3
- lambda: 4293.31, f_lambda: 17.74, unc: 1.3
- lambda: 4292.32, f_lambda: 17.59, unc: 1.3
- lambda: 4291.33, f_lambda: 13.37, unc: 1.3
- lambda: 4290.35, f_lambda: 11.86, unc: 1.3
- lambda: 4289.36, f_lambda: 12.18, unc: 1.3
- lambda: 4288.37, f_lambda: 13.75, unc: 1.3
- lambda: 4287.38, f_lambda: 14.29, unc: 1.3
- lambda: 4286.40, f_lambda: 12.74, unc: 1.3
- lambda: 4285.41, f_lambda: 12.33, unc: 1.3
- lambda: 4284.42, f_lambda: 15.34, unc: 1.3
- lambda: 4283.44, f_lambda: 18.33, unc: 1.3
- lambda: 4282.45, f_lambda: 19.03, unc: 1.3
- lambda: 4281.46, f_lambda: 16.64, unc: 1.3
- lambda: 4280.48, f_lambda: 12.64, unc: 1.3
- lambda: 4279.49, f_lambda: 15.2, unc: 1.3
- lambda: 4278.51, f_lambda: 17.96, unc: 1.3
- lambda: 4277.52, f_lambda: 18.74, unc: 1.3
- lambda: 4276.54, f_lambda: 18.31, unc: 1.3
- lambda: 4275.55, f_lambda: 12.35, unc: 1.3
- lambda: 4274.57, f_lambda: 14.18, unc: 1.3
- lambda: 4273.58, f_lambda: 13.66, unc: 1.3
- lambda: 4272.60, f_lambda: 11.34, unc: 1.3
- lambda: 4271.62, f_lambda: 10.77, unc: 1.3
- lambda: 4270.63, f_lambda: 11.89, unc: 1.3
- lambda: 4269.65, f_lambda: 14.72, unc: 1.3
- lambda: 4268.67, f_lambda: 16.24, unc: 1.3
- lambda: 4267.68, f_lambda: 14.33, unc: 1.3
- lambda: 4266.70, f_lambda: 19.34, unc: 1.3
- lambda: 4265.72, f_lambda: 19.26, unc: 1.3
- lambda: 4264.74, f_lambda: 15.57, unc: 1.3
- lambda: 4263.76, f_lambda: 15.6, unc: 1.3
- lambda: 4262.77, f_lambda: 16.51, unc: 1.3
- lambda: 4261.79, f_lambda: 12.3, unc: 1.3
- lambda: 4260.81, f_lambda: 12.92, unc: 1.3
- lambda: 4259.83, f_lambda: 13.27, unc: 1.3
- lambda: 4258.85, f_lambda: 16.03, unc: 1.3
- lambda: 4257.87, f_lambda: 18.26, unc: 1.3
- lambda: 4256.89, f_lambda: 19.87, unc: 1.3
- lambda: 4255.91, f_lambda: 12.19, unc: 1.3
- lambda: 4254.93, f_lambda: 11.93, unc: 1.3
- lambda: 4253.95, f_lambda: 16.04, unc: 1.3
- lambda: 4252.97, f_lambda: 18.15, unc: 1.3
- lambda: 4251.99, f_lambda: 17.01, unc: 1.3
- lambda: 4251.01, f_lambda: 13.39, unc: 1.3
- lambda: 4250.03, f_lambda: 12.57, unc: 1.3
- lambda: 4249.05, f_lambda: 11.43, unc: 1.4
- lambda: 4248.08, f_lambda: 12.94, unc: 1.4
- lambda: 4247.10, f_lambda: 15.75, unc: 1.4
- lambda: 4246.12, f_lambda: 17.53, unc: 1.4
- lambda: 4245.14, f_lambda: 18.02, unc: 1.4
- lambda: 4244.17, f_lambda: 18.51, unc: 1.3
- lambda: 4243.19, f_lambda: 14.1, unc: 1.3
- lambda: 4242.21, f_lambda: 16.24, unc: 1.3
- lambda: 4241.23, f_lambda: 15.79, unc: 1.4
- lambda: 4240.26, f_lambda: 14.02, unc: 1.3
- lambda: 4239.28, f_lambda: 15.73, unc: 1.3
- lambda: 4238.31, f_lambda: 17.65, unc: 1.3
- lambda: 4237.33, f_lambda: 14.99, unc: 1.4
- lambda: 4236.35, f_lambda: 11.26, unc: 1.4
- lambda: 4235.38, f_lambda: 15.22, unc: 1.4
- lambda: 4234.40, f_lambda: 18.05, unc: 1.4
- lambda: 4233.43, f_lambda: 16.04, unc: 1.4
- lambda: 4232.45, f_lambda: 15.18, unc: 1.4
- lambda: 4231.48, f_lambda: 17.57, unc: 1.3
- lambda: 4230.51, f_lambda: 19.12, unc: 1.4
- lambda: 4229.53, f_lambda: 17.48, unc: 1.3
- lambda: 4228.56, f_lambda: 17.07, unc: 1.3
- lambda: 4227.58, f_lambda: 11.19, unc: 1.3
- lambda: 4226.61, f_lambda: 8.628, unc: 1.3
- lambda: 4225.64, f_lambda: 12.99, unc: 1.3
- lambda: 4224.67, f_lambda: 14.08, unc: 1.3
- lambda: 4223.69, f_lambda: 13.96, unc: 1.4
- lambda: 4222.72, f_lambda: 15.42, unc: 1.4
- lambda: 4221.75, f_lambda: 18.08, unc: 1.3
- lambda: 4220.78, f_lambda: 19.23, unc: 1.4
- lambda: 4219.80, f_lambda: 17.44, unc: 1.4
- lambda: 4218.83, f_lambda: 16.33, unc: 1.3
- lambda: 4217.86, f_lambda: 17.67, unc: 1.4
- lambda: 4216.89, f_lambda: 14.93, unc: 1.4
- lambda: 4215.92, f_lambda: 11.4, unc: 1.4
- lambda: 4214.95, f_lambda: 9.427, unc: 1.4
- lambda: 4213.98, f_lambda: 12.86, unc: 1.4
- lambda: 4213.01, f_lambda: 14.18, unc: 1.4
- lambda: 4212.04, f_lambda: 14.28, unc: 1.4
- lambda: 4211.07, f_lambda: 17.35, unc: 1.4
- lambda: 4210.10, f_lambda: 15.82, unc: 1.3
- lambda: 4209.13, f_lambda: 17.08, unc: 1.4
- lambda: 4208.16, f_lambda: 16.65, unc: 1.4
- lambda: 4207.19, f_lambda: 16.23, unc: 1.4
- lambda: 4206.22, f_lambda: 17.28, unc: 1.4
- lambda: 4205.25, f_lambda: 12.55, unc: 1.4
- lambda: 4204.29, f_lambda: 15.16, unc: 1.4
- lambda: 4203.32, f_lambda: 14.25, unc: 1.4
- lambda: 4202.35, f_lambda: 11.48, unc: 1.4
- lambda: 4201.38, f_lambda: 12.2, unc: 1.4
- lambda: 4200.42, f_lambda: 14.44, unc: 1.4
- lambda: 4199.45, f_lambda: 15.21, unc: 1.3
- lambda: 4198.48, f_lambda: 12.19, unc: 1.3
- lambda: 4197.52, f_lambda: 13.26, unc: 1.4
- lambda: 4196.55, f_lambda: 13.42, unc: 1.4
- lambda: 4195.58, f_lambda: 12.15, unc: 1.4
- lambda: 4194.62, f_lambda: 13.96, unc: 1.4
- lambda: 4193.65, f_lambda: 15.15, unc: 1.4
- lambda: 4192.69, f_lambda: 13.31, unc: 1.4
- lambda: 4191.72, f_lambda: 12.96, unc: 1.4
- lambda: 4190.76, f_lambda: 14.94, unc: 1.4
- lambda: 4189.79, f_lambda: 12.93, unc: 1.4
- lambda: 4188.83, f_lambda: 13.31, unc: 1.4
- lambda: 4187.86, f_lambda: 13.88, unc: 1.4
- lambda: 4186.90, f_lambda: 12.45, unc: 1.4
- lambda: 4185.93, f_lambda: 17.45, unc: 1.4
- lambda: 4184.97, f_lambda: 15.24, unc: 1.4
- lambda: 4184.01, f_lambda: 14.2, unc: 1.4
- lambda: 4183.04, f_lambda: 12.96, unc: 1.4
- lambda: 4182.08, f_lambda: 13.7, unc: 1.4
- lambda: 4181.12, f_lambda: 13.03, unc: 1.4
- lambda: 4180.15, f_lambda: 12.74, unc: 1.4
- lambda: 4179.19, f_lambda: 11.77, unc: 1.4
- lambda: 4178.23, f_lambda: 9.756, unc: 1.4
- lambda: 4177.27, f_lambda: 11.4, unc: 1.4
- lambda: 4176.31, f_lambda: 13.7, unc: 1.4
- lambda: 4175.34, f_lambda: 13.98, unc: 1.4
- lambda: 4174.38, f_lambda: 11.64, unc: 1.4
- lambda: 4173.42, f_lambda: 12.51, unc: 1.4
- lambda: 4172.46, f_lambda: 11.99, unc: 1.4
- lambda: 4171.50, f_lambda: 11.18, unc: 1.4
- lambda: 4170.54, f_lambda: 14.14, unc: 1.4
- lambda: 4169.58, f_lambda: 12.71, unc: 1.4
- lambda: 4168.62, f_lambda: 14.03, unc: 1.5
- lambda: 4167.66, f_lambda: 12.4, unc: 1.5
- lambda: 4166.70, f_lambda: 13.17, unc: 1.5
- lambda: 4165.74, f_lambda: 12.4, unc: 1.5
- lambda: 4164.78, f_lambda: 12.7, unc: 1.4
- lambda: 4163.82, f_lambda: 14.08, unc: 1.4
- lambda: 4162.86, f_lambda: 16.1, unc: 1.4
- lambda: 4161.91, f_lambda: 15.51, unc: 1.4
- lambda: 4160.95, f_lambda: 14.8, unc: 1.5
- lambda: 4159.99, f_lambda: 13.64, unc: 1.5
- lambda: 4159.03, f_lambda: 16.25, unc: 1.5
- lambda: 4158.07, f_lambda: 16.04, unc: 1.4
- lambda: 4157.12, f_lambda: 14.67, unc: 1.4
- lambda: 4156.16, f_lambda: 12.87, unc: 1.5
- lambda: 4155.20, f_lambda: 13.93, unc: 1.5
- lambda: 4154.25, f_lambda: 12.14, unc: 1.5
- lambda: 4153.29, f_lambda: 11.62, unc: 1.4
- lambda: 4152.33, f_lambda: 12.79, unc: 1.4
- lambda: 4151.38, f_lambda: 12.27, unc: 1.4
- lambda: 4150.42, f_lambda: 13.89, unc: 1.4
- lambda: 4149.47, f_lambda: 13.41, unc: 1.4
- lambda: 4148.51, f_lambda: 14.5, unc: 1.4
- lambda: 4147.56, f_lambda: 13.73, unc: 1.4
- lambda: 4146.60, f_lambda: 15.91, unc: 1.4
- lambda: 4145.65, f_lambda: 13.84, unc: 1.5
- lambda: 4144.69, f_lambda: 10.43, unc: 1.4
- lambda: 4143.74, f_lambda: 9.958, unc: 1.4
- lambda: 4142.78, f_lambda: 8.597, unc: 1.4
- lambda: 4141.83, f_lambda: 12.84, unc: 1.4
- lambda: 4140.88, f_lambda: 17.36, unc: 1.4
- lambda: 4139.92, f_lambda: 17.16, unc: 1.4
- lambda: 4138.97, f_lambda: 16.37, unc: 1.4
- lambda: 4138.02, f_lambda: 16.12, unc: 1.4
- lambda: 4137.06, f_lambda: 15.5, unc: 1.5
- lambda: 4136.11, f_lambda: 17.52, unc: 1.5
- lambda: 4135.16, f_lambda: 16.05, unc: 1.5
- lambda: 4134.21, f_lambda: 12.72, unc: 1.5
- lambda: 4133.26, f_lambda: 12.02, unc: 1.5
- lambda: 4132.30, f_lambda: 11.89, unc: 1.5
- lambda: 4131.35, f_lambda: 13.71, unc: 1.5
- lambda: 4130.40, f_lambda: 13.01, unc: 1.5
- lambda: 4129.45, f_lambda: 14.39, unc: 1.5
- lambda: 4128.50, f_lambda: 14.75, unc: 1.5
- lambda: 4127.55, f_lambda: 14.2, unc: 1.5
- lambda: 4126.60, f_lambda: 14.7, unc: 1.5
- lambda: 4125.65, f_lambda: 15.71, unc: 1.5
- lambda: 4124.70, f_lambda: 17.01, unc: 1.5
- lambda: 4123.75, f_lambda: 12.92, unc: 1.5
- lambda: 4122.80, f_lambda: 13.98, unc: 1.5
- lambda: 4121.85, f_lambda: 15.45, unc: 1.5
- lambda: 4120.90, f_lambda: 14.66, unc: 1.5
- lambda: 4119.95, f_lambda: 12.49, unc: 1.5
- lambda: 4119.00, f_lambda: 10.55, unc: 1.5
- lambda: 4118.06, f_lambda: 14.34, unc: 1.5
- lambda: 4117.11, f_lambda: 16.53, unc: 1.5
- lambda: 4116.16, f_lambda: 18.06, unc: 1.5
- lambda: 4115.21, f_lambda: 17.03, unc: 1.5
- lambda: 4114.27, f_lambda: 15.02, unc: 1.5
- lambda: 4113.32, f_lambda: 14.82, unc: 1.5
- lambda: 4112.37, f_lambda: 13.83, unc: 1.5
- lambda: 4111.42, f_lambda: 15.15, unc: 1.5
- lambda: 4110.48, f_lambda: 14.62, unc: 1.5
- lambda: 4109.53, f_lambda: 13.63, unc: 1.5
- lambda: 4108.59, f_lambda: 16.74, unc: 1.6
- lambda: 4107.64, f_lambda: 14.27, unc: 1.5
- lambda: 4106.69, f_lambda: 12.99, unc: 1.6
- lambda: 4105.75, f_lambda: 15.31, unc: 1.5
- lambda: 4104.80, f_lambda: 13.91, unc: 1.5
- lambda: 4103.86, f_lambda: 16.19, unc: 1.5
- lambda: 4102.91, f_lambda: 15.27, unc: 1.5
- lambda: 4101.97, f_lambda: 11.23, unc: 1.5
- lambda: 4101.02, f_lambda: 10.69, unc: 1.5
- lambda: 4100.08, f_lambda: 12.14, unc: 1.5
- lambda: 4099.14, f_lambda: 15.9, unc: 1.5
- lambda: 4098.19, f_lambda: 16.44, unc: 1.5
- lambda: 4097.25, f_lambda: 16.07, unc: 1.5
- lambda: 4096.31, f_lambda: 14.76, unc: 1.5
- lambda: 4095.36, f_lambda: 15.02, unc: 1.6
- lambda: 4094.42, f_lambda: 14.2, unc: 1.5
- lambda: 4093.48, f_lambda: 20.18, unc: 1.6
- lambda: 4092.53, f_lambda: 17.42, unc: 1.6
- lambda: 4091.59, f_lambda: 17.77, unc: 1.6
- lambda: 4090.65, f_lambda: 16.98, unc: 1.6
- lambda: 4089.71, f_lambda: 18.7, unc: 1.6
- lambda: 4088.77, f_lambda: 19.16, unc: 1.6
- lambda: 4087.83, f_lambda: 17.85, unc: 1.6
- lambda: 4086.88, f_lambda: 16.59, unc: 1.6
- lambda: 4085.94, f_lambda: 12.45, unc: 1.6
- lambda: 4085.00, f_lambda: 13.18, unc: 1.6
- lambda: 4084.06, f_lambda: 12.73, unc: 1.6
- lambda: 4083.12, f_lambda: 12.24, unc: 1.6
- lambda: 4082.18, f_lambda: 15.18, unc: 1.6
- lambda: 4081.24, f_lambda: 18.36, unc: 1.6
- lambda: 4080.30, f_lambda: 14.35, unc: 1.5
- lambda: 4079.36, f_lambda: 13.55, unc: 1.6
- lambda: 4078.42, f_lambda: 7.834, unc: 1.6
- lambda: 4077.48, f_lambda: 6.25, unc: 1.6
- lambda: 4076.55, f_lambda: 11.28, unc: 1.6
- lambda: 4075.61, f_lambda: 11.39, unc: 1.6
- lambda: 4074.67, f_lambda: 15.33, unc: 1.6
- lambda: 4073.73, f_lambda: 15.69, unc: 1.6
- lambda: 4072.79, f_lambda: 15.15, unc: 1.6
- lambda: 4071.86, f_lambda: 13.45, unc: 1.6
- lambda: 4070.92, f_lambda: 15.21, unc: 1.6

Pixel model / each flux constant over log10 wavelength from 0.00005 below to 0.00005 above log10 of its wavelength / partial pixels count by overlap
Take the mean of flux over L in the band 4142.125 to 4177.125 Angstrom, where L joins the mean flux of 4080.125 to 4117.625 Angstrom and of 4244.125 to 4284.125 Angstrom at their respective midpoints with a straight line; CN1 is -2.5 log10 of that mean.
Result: 0.16 mag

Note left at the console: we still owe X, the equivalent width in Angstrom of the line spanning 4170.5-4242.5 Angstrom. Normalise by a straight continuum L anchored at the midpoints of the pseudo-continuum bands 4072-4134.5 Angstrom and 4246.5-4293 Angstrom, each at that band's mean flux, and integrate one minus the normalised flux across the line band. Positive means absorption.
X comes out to 2.1 Angstrom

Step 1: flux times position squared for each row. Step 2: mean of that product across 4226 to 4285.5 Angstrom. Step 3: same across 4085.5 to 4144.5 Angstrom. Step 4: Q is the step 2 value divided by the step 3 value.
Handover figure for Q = 1.10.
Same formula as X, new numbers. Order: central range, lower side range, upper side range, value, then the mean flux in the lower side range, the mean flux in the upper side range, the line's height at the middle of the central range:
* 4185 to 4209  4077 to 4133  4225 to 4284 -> 1.5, 14.6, 15.3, 15.1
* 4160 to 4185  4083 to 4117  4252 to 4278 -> 3.5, 15.3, 15.2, 15.2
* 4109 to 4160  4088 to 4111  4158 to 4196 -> 1.2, 15.4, 13.5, 14.6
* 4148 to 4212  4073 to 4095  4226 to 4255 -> 5.7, 14.7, 15.3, 15.1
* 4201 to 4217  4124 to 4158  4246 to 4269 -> 0.5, 14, 15.3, 14.7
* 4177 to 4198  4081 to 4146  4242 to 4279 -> 2.3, 14.8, 15.2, 15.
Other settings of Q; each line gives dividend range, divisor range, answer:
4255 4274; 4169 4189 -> 1.19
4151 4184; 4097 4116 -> 0.93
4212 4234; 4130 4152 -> 1.13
